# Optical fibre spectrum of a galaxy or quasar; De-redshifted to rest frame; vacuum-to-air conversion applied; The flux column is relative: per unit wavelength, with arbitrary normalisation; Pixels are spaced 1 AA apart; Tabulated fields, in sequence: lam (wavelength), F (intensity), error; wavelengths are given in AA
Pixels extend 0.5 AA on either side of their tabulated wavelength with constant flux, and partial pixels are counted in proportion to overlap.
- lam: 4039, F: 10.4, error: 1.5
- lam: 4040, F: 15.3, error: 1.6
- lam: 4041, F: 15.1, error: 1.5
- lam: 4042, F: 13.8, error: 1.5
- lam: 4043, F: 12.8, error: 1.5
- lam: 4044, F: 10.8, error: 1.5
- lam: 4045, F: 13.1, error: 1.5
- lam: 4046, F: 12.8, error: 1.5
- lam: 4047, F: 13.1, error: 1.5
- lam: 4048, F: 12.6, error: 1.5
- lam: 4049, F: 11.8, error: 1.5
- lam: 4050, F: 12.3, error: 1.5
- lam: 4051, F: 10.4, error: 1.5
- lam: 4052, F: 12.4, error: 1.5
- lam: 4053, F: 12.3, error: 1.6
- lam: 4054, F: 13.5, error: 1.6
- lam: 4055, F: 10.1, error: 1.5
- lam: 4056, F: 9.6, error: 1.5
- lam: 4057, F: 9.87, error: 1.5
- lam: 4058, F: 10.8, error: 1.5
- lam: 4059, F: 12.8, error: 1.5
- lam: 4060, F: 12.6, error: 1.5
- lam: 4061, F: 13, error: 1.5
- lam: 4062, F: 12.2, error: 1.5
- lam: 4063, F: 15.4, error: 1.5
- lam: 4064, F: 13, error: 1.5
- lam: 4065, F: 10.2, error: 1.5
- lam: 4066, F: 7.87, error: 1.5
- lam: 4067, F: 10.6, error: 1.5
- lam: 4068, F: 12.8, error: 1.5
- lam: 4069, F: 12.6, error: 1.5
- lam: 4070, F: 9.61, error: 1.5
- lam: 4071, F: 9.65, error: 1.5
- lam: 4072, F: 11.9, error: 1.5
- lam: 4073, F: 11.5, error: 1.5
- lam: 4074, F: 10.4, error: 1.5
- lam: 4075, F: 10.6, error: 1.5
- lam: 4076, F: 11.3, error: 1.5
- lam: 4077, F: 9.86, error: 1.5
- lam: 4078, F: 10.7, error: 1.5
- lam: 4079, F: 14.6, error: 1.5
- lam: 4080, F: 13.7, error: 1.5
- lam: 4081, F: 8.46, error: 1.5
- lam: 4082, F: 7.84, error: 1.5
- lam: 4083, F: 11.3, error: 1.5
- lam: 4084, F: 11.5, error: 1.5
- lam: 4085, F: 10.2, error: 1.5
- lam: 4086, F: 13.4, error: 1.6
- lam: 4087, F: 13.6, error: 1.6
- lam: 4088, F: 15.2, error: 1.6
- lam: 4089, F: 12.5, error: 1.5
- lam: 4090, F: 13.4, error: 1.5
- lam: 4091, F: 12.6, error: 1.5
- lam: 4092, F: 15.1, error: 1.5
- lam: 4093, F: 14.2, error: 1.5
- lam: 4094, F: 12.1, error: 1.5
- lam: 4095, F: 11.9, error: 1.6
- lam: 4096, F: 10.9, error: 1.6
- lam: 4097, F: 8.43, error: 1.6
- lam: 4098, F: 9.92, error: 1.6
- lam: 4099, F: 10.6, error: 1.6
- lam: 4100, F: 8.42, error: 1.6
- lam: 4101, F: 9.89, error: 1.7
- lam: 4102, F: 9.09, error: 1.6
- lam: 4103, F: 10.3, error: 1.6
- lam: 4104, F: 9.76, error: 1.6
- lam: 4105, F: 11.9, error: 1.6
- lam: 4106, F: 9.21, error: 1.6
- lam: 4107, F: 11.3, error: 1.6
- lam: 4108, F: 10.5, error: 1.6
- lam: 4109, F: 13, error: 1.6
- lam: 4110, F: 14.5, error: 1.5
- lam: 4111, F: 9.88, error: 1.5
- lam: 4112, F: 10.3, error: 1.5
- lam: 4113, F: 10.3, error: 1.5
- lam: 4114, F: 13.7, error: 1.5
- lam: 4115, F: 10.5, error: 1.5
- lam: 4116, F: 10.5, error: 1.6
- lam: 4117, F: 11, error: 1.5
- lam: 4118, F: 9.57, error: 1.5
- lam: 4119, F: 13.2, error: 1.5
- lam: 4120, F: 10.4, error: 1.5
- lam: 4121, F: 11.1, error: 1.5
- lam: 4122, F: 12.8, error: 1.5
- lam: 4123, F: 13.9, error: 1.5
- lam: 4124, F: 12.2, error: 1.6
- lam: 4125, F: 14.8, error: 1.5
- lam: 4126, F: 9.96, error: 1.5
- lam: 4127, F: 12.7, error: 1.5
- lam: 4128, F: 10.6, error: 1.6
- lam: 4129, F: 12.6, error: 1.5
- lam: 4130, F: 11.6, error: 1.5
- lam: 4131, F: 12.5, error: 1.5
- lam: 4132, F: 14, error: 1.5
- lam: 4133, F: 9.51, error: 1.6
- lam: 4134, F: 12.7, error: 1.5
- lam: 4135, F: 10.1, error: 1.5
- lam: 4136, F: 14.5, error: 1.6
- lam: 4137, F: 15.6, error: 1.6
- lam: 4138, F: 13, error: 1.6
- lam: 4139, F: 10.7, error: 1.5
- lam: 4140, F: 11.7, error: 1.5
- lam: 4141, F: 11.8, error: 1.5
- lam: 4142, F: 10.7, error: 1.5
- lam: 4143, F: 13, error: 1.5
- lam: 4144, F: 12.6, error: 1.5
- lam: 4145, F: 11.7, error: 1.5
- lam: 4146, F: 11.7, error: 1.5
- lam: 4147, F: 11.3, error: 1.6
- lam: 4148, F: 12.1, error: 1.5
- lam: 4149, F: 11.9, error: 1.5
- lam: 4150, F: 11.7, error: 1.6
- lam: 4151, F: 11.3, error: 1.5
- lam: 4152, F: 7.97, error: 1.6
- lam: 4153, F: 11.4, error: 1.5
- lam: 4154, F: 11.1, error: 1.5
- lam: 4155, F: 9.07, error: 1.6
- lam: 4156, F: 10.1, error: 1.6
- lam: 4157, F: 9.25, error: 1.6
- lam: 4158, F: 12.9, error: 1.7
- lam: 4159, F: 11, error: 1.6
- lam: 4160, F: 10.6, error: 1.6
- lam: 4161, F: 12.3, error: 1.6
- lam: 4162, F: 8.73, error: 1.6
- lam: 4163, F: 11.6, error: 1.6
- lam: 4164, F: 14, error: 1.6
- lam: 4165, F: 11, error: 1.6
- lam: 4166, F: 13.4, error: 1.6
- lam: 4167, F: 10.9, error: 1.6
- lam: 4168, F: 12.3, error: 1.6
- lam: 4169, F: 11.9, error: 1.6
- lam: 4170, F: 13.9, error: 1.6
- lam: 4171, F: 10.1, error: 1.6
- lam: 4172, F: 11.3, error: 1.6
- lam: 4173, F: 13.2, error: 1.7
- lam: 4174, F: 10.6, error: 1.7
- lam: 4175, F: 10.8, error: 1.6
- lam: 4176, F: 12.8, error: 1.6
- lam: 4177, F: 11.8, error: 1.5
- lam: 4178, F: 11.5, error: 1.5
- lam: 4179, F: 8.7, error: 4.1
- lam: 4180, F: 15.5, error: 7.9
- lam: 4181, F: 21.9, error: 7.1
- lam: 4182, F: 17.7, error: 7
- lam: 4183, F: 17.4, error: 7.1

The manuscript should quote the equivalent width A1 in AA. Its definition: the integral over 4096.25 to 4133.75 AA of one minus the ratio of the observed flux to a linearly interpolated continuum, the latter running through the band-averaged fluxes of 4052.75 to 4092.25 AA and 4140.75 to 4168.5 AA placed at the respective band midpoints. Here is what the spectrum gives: 0.9 AA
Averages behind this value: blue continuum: 11.7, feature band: 11.2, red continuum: 11.3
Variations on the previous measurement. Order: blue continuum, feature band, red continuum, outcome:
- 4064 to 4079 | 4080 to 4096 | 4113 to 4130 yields -1.5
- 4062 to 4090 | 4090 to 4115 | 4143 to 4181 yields 0.8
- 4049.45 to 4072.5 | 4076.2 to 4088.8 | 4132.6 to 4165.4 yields -0.2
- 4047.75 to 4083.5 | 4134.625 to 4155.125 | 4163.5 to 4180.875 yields 0.5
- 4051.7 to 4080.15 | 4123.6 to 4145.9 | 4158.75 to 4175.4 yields -1.1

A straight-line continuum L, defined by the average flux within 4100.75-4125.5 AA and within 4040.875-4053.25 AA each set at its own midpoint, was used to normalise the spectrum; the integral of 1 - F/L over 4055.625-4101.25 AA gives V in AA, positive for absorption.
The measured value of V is 1.7 AA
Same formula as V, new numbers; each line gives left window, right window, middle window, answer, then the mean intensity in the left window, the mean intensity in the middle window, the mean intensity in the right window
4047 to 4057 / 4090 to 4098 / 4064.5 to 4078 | 1.34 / 11.6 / 10.7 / 12.1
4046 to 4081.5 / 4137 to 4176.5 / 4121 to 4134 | -0.79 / 11.6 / 12.2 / 11.5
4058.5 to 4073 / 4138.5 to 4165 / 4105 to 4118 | 0.31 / 11.7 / 11.2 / 11.2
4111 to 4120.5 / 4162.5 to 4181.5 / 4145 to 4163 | 1.66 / 11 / 10.9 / 12.5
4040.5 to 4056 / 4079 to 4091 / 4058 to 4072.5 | 0.63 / 12.4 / 11.7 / 12.1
